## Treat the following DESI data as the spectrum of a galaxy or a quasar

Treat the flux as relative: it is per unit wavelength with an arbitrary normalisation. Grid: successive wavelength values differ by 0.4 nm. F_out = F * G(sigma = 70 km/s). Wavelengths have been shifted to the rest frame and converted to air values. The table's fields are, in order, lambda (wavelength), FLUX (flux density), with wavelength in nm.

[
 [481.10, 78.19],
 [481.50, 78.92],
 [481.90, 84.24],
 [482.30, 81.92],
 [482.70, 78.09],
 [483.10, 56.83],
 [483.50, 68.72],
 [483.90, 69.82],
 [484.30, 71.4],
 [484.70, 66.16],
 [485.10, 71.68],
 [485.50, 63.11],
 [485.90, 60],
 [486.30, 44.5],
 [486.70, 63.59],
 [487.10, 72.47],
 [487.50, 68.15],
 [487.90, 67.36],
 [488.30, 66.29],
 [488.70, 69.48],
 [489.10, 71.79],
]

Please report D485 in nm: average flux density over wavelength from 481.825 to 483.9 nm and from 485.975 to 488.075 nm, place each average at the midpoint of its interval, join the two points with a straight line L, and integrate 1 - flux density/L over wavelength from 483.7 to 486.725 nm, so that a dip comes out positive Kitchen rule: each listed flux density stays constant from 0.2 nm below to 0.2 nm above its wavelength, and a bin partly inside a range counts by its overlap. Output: 0.16 nm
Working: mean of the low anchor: 72.9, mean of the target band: 63.8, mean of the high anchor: 63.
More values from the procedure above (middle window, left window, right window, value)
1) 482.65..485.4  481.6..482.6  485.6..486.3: 0.015 nm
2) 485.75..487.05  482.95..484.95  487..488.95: 0.195 nm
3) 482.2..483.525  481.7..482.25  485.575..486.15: 0.123 nm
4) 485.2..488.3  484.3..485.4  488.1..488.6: 0.207 nm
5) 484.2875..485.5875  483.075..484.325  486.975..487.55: 0.009 nm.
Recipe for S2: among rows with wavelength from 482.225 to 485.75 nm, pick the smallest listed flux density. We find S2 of 56.83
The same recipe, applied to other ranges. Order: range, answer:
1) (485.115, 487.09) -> 44.5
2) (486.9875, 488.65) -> 66.29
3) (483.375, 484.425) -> 68.72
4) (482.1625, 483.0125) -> 78.09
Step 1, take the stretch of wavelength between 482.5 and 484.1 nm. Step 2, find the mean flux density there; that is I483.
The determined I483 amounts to 68.4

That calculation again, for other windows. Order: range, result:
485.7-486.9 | 56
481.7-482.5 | 83.1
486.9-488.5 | 68.6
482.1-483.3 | 72.3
